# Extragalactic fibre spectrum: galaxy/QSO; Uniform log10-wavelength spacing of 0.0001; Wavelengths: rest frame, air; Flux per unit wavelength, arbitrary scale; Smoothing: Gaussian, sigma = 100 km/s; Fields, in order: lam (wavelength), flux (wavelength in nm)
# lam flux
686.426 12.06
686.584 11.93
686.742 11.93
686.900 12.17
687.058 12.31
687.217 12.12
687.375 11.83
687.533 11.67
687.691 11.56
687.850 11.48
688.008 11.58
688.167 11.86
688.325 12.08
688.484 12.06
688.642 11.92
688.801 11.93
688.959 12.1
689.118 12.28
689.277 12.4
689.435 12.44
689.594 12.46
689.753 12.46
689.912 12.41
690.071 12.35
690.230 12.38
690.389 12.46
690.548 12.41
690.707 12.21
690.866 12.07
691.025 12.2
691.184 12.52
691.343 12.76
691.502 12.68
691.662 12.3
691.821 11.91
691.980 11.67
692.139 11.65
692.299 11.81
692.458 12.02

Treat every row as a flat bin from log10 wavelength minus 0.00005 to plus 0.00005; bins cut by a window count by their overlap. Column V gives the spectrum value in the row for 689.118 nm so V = 12.28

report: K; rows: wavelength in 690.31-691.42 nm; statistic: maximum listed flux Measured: 12.76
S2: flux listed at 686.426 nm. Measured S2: 12.06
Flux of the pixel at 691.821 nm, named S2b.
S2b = 11.91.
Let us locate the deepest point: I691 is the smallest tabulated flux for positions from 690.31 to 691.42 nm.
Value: 12.07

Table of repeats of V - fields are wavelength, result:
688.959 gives 12.1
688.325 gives 12.08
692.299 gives 11.81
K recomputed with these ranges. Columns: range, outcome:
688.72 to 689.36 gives 12.4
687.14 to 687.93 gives 12.12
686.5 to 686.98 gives 12.17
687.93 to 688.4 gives 12.08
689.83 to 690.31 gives 12.41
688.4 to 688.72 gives 12.06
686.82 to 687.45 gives 12.31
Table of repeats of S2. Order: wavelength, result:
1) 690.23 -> 12.38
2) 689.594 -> 12.46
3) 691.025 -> 12.2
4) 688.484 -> 12.06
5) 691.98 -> 11.67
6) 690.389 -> 12.46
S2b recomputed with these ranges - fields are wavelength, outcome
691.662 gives 12.3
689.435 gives 12.44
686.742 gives 11.93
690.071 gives 12.35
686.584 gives 11.93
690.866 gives 12.07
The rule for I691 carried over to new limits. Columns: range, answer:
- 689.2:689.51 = 12.4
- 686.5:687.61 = 11.67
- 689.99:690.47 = 12.35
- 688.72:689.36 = 11.93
